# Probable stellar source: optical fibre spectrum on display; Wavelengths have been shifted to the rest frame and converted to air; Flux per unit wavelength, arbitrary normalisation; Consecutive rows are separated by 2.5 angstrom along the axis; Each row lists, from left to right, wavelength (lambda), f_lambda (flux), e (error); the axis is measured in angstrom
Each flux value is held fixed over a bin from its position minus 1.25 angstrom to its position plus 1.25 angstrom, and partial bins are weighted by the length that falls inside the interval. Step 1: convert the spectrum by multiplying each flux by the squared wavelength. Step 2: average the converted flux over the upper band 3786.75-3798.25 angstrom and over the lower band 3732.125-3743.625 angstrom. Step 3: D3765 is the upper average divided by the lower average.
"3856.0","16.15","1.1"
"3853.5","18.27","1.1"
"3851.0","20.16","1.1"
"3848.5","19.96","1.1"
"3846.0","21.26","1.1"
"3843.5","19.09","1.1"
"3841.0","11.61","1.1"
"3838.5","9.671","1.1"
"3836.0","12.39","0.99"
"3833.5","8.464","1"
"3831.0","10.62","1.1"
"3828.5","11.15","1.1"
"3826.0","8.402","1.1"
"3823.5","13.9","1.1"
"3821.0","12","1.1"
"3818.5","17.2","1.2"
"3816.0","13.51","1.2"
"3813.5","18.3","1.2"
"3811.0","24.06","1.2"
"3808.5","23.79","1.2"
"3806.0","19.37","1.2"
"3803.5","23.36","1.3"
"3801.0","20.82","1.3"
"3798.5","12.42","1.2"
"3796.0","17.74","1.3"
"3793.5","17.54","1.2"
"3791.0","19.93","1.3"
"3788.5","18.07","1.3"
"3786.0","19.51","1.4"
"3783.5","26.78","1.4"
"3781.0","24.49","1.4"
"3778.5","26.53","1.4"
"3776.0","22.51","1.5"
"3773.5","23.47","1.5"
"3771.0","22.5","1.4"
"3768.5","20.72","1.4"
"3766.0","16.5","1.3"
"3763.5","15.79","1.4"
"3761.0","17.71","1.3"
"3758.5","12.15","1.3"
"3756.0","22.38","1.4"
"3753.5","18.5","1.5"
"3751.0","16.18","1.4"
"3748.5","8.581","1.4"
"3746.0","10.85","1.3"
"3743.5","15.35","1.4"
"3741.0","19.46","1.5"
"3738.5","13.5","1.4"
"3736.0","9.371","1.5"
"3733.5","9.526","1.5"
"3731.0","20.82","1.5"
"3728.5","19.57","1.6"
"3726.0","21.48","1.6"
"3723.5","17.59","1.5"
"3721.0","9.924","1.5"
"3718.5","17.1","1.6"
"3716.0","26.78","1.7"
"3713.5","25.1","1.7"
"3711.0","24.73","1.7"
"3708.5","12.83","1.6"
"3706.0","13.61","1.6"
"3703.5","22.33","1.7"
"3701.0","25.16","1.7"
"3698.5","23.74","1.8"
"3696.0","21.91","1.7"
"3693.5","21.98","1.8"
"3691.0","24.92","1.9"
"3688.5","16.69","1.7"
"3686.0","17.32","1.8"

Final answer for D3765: 1.38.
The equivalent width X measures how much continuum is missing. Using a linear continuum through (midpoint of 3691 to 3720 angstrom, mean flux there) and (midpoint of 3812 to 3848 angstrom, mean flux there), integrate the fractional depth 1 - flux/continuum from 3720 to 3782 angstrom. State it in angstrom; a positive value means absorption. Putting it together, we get 3.1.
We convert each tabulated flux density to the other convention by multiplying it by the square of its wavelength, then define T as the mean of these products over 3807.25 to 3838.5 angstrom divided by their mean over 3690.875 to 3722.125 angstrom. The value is 0.7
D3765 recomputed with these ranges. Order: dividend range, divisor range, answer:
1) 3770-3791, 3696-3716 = 1.10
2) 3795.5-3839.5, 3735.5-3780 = 0.90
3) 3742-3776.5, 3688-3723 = 0.87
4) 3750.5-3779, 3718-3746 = 1.28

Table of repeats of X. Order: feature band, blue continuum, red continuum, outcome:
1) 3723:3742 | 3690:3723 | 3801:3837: 3.1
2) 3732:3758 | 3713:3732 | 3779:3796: 7.4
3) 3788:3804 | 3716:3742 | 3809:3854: -2.9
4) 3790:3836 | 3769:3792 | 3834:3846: 4.7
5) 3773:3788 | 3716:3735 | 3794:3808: -4.2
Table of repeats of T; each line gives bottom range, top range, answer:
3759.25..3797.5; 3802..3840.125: 0.75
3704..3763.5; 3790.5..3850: 1.01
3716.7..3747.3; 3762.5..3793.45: 1.40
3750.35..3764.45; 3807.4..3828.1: 0.97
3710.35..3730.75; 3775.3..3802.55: 1.06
